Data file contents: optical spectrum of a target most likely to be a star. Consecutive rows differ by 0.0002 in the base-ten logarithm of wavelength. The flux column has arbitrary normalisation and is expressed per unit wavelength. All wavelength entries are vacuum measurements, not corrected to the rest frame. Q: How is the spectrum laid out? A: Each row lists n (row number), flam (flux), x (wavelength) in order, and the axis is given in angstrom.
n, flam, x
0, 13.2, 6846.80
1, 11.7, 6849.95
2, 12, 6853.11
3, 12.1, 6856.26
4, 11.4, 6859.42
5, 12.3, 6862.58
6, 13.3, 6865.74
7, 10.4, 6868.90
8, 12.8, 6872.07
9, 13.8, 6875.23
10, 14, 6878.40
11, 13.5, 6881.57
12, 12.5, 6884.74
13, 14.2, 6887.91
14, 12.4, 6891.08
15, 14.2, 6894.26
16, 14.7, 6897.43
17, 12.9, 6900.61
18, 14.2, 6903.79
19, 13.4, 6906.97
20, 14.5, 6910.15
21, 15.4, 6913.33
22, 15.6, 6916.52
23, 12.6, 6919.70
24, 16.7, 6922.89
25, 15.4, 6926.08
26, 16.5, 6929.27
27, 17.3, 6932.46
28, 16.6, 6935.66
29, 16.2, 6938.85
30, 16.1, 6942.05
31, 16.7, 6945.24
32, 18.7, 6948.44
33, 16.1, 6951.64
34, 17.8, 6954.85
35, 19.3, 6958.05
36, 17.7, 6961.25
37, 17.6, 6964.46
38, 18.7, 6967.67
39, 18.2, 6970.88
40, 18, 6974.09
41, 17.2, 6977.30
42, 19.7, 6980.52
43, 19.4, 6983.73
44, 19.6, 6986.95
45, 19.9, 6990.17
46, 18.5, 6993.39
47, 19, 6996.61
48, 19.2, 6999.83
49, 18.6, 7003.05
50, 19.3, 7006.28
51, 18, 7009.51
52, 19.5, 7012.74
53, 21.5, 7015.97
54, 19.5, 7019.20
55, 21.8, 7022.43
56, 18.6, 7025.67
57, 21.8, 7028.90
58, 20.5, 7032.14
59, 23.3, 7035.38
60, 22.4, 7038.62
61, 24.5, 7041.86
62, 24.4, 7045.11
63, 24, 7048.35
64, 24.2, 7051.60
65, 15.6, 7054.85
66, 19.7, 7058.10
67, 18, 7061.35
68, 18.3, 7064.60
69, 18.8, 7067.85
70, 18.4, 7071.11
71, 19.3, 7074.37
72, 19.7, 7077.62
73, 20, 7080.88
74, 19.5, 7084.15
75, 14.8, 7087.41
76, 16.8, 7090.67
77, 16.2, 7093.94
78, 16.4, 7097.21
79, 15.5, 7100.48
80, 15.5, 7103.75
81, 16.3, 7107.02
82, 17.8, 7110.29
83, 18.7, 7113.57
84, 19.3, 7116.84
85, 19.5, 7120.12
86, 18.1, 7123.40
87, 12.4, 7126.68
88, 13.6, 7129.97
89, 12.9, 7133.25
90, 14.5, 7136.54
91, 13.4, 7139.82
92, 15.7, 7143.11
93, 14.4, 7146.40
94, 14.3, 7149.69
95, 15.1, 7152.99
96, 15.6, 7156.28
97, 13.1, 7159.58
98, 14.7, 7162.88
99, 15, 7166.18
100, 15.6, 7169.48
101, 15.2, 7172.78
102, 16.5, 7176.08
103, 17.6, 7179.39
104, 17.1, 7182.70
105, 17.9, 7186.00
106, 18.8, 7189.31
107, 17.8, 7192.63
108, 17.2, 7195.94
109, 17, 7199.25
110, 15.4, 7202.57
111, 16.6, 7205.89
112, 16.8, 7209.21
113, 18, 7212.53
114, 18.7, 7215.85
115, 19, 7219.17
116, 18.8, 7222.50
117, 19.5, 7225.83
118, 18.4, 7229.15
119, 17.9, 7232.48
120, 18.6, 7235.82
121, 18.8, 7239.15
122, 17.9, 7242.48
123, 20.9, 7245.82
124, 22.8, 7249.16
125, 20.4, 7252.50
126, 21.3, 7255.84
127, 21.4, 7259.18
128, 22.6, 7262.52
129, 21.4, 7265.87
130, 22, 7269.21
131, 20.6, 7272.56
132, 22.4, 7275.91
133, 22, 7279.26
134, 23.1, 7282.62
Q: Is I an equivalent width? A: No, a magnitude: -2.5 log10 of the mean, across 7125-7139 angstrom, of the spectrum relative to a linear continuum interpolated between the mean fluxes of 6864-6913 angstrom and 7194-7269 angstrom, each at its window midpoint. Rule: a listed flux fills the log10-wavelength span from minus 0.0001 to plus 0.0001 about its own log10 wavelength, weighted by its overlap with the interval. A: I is 0.29 mag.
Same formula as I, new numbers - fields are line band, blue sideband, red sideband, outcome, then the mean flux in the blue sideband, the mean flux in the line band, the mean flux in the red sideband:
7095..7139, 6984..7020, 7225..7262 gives 0.21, 19.3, 16.1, 19.9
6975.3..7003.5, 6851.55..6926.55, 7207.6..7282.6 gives -0.23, 13.5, 19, 20.1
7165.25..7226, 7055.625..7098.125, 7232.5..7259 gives 0.13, 18.1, 17.3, 20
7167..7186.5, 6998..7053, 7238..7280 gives 0.27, 21.2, 16.5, 21.1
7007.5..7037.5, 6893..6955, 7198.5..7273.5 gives -0.22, 15.5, 20.5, 19.4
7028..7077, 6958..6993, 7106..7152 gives -0.21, 18.6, 20.8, 15.8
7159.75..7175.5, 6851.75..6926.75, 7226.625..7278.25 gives 0.25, 13.5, 15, 20.5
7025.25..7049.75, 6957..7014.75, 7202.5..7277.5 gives -0.19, 18.8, 22.6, 19.7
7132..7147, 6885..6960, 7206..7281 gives 0.29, 15.5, 14.2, 19.9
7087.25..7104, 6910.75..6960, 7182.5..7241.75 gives 0.09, 16.4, 16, 17.9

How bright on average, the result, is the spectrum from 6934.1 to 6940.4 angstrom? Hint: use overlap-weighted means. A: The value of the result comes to 16.4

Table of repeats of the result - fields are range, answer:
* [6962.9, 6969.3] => 18.1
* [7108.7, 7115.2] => 18.2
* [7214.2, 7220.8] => 18.9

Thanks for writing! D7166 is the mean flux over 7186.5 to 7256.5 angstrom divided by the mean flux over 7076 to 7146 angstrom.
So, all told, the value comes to 1.1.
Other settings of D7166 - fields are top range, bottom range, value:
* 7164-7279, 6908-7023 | 1.05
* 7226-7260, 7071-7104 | 1.13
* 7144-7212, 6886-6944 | 1.08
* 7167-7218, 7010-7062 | 0.81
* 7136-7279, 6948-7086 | 0.91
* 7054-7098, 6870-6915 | 1.31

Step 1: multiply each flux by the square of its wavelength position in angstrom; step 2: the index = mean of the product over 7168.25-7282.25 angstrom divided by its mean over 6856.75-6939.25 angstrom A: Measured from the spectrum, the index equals 1.48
